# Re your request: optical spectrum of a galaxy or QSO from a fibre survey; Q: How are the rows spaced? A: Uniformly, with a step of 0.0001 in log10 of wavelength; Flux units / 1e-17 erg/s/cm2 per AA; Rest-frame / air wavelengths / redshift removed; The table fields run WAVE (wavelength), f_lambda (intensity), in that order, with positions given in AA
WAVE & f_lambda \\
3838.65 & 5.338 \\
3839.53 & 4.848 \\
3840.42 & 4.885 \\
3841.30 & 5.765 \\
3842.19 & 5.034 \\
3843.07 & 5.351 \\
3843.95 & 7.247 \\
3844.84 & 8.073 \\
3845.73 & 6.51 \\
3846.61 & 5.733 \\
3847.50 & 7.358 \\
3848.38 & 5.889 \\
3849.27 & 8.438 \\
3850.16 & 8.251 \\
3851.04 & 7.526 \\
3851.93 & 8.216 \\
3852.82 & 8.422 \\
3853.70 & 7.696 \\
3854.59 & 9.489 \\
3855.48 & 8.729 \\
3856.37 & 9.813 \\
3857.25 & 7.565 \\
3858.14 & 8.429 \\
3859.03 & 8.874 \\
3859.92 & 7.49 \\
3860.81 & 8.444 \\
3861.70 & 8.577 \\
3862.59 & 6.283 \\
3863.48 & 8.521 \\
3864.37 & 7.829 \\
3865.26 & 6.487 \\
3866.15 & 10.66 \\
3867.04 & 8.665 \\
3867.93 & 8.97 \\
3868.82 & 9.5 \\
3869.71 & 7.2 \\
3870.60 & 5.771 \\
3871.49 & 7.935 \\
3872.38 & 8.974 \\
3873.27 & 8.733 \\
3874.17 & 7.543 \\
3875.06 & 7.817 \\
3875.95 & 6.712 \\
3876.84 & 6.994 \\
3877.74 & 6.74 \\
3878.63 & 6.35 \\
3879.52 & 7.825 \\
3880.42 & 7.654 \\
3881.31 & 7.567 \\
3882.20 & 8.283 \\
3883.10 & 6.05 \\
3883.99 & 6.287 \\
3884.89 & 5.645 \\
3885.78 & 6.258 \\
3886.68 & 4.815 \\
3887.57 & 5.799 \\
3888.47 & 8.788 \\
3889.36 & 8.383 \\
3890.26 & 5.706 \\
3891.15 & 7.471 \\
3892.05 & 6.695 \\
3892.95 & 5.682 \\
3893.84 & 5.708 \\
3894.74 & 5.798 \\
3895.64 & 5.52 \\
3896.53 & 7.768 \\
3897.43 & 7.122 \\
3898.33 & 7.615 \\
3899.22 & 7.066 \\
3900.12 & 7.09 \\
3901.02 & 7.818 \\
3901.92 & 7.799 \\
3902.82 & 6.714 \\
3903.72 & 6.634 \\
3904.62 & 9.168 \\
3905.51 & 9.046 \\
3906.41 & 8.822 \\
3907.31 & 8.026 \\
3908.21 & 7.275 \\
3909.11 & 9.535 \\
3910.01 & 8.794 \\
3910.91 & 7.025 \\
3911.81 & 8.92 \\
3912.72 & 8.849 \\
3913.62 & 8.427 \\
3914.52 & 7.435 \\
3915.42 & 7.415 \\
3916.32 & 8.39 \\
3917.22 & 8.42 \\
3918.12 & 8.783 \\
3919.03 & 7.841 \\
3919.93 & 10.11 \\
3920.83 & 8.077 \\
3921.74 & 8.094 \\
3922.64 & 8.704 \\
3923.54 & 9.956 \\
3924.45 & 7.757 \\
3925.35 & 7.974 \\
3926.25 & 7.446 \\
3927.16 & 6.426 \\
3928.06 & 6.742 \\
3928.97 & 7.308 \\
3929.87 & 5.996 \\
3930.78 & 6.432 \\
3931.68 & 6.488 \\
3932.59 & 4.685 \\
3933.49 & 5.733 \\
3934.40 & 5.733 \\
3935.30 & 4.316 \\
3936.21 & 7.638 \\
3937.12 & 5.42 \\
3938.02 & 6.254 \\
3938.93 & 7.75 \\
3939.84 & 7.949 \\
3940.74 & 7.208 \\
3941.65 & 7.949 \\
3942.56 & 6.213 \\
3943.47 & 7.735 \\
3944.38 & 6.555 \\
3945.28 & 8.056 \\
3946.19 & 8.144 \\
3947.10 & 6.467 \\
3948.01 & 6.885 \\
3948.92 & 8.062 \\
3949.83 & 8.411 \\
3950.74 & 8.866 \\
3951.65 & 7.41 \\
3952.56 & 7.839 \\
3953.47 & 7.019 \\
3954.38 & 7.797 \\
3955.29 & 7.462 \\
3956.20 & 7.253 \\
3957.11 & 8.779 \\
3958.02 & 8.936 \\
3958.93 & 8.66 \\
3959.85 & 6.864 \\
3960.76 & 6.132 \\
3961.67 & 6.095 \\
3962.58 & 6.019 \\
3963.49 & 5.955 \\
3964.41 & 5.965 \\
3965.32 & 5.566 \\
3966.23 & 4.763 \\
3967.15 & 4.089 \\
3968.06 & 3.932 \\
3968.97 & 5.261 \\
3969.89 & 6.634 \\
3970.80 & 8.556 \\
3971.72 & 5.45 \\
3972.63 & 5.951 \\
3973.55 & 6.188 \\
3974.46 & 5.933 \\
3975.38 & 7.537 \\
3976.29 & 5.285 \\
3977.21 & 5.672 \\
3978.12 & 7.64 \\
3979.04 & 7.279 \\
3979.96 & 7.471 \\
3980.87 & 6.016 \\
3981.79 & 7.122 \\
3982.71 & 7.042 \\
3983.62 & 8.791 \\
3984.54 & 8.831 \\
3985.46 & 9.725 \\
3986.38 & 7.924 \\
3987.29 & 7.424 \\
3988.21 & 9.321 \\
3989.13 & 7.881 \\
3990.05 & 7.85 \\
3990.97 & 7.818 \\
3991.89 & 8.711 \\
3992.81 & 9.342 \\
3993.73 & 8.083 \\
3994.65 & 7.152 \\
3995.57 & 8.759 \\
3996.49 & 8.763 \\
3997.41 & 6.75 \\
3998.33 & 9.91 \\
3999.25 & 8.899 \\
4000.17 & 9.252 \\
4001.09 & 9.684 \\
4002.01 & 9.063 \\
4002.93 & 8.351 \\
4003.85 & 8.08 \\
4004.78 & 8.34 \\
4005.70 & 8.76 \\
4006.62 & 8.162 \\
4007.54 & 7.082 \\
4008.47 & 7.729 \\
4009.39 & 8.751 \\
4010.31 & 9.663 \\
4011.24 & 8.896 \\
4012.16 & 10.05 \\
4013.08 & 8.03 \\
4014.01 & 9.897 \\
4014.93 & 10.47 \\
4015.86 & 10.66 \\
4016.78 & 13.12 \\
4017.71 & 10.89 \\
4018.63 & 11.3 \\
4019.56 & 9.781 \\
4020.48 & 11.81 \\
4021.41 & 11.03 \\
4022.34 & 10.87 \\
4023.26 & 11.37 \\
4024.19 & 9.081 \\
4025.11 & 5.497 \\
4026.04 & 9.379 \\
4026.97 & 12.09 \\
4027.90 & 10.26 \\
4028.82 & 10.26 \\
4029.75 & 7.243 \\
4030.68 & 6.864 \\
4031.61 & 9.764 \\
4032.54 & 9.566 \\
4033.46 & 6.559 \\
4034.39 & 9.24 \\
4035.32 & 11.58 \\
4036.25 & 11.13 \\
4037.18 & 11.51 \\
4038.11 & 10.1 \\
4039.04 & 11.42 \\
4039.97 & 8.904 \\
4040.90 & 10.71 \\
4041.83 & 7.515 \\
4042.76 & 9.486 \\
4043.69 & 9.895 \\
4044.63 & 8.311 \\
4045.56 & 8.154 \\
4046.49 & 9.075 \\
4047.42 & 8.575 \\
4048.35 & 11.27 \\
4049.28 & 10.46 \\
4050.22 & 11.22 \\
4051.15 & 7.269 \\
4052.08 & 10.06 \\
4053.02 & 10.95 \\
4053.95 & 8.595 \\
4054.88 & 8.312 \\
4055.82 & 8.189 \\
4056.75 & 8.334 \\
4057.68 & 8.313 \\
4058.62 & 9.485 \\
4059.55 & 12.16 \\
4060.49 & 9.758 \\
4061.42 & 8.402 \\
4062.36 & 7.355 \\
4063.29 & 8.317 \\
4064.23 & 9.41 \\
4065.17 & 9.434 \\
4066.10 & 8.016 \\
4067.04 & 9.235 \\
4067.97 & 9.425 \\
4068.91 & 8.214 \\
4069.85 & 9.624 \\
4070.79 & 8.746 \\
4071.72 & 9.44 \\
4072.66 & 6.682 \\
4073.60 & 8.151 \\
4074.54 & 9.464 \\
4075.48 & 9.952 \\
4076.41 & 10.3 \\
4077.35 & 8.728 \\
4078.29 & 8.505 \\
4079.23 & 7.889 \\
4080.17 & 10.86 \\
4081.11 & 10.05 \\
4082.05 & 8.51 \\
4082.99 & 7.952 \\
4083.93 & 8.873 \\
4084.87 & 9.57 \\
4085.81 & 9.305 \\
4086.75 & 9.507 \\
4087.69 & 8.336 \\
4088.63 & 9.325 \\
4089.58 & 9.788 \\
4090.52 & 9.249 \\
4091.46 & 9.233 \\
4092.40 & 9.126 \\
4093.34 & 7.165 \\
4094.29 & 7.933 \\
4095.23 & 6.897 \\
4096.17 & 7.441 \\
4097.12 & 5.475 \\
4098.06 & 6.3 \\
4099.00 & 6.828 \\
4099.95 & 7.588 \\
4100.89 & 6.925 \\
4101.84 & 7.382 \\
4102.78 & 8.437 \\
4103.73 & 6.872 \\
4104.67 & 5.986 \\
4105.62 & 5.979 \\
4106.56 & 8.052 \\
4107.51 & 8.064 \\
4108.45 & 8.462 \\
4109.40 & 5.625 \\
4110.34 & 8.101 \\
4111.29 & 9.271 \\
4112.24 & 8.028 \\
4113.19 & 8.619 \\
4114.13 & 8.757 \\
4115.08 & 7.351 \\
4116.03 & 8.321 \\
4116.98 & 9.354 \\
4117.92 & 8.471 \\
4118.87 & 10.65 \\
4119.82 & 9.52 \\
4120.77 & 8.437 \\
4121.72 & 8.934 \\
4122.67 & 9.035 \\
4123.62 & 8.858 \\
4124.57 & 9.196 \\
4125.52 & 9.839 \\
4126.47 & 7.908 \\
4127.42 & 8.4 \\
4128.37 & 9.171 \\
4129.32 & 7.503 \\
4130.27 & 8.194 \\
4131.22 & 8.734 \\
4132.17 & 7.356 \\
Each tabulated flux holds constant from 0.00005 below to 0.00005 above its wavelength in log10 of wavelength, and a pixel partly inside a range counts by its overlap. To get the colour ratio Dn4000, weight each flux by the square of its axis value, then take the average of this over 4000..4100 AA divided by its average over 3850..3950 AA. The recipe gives 1.31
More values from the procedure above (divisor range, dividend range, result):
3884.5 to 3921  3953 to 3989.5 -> 0.95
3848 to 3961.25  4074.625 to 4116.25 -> 1.20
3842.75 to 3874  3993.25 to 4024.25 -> 1.27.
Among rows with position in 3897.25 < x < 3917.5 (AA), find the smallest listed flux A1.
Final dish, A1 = 6.634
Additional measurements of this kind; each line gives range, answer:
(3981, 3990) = 7.042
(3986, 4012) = 6.75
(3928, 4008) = 3.932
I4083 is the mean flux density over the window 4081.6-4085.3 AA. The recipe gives 8.72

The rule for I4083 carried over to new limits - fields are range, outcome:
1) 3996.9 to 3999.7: 8.53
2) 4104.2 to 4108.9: 7.31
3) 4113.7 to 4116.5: 8.12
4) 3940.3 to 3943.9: 7.26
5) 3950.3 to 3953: 8.03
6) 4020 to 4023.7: 11.3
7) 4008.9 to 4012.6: 9.33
